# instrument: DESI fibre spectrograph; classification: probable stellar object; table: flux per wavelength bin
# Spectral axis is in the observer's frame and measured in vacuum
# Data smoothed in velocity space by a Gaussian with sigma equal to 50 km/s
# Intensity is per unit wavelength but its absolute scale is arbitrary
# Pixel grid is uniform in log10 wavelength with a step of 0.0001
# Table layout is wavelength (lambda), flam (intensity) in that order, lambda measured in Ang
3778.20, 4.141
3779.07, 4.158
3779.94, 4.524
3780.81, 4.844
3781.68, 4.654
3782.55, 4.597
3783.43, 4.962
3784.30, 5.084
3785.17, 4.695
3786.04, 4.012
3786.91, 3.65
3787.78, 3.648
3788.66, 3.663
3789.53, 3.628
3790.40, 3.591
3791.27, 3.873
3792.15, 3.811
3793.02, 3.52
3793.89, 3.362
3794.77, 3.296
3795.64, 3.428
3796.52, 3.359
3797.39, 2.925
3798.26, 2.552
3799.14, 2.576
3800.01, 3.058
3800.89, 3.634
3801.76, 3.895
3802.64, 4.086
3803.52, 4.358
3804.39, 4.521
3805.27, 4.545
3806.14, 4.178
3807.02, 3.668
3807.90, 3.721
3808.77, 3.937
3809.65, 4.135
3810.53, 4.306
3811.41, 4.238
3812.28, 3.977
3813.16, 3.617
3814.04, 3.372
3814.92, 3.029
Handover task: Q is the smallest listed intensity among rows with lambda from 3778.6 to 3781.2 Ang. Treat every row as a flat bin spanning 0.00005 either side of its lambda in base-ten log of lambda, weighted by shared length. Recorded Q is 4.158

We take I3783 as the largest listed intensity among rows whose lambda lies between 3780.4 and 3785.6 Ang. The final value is 5.084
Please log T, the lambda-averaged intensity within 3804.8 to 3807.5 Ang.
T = 4.12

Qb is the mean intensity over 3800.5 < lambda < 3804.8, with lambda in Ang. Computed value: 4.1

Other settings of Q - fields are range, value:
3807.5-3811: 3.721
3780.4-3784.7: 4.597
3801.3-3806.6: 3.895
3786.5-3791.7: 3.591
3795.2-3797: 3.359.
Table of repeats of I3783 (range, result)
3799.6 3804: 4.358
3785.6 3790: 4.012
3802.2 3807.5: 4.545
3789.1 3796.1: 3.873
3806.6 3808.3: 3.721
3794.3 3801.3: 3.634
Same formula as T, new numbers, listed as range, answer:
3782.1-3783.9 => 4.77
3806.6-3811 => 3.95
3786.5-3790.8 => 3.64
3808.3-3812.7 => 4.12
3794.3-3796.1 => 3.35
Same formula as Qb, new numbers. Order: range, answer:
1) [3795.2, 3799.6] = 2.97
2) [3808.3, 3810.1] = 4.03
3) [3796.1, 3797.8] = 3.15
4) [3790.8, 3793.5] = 3.73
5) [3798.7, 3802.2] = 3.29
